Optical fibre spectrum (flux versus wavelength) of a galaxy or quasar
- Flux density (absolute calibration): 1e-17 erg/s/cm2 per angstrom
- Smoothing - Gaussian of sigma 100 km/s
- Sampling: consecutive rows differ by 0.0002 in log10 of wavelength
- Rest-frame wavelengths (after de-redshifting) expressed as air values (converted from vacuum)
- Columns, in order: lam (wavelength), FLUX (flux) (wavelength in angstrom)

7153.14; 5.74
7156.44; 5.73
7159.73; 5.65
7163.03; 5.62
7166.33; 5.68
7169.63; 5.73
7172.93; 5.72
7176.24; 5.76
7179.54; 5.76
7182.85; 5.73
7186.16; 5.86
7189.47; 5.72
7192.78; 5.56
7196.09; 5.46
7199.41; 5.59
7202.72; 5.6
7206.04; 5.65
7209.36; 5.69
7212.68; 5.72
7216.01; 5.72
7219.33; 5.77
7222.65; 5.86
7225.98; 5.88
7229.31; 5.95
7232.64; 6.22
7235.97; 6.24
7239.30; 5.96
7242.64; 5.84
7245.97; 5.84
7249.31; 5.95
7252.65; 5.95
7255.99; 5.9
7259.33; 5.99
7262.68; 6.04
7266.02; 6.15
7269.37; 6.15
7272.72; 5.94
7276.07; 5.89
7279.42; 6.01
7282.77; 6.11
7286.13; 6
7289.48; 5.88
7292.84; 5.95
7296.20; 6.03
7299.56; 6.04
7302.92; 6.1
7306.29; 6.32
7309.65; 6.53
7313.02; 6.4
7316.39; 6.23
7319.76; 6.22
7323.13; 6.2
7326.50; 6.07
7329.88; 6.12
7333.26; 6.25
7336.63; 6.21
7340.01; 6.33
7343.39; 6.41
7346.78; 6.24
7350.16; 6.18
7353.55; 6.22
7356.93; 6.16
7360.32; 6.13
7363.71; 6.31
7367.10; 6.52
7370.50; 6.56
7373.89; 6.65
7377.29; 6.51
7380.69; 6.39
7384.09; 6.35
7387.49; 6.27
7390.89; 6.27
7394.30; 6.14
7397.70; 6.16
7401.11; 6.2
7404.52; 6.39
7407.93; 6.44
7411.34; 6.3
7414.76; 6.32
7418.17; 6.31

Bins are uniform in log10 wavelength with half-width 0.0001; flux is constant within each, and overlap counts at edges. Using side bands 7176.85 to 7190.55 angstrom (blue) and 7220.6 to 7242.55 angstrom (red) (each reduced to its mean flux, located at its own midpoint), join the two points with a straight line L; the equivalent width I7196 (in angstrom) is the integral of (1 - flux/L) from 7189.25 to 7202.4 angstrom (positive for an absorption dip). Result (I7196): 0.6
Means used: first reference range 5.77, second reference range 6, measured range 5.57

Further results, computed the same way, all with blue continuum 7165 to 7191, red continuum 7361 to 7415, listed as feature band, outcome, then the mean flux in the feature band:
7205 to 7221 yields 0.4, 5.71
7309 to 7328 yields -0.3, 6.26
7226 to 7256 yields -0.3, 5.98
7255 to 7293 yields 0.1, 6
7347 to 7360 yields 0.1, 6.19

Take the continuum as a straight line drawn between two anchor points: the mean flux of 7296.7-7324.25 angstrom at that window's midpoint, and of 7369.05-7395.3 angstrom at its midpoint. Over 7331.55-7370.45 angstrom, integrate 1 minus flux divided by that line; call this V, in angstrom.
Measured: 0.3 angstrom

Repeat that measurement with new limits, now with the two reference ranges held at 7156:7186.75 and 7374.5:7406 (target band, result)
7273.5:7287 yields 0.0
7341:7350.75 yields -0.2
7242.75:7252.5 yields 0.0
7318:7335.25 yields -0.1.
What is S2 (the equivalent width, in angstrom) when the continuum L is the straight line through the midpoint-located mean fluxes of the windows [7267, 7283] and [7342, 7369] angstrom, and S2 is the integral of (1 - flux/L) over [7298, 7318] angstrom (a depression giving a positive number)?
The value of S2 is -0.5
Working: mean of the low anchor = 6.02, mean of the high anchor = 6.27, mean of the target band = 6.27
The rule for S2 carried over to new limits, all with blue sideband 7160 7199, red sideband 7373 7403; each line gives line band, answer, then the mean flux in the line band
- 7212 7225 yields 0.06 angstrom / 5.78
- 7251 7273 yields -0.32 angstrom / 6.02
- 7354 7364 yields 0.07 angstrom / 6.19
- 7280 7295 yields 0.06 angstrom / 5.99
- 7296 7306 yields -0.07 angstrom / 6.1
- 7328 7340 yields -0.11 angstrom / 6.21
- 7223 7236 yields -0.43 angstrom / 6.03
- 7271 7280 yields 0.06 angstrom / 5.94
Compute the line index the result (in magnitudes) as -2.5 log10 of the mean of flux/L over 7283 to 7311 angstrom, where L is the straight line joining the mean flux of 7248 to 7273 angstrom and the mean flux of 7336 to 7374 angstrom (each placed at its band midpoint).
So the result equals 0.01 mag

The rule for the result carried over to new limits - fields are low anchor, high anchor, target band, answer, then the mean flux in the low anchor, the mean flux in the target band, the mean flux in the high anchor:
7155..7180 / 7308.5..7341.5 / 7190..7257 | 0.02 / 5.71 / 5.82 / 6.25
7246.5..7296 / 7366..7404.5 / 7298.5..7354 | -0.01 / 5.99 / 6.24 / 6.36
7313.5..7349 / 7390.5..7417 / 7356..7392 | -0.02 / 6.23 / 6.38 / 6.28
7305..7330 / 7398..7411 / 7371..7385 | -0.03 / 6.27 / 6.49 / 6.32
